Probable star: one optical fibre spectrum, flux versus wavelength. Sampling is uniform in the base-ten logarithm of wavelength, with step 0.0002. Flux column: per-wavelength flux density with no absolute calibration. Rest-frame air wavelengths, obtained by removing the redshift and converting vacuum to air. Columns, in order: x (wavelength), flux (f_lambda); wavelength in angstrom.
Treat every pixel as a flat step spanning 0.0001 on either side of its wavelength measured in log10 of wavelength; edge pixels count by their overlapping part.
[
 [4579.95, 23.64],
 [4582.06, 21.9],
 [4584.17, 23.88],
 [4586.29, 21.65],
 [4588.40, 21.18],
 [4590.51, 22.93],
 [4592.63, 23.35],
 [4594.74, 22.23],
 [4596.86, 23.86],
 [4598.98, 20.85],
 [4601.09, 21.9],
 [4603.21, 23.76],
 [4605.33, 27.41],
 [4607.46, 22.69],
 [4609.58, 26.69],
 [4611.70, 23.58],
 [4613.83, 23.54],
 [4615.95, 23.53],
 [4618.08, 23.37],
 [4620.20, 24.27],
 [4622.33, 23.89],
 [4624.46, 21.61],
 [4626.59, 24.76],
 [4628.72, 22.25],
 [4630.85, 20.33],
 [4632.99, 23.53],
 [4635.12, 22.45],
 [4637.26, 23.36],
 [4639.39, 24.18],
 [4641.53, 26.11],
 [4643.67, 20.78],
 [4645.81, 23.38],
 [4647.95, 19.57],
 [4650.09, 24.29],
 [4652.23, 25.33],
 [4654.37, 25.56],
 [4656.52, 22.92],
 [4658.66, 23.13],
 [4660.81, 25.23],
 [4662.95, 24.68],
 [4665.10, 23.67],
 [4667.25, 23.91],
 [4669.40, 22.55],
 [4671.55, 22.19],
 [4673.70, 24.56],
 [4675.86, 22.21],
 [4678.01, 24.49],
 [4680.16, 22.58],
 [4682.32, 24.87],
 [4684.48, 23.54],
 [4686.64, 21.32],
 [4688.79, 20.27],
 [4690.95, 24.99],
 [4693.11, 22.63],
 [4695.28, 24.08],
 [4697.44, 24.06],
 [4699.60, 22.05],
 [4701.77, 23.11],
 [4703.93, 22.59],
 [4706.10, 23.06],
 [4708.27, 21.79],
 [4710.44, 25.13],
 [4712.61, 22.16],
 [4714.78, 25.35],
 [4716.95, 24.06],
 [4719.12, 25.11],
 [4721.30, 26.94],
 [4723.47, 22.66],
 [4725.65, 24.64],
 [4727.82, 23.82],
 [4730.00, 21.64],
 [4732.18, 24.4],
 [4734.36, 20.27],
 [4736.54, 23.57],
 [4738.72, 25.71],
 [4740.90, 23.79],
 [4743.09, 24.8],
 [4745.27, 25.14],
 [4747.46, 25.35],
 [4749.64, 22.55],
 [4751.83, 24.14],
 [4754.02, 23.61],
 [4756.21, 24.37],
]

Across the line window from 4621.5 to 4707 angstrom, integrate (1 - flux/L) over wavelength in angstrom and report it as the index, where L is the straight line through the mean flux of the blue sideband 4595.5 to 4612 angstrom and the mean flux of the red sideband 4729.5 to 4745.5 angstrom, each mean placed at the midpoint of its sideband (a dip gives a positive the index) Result 1.8 angstrom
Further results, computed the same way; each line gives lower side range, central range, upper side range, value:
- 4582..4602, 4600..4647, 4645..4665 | -0.8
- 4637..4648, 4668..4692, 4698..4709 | -0.2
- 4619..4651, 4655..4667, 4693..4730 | -0.4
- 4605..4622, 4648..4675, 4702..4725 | 0.3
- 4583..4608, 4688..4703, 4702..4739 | 0.3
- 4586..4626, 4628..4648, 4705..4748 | 0.6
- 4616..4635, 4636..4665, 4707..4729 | -0.5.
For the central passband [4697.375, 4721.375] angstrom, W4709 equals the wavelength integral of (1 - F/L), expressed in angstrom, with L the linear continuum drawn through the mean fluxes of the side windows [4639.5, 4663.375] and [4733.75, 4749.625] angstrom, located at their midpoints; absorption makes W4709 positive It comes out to 0.33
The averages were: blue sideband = 23.7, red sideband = 24.1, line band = 23.6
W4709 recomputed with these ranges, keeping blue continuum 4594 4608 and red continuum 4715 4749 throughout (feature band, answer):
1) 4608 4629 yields -0.35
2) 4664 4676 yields 0.24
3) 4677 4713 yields 1.18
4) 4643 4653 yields 0.39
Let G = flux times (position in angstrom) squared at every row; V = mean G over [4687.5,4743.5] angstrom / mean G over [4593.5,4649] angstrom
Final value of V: 1.06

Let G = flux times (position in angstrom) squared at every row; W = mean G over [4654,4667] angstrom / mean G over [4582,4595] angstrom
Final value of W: 1.11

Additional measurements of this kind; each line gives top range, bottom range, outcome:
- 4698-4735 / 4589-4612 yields 1.05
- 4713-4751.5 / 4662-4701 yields 1.06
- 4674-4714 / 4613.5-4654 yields 1.02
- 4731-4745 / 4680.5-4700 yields 1.05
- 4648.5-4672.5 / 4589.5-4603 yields 1.09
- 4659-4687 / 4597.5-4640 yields 1.03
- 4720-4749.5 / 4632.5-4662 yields 1.06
